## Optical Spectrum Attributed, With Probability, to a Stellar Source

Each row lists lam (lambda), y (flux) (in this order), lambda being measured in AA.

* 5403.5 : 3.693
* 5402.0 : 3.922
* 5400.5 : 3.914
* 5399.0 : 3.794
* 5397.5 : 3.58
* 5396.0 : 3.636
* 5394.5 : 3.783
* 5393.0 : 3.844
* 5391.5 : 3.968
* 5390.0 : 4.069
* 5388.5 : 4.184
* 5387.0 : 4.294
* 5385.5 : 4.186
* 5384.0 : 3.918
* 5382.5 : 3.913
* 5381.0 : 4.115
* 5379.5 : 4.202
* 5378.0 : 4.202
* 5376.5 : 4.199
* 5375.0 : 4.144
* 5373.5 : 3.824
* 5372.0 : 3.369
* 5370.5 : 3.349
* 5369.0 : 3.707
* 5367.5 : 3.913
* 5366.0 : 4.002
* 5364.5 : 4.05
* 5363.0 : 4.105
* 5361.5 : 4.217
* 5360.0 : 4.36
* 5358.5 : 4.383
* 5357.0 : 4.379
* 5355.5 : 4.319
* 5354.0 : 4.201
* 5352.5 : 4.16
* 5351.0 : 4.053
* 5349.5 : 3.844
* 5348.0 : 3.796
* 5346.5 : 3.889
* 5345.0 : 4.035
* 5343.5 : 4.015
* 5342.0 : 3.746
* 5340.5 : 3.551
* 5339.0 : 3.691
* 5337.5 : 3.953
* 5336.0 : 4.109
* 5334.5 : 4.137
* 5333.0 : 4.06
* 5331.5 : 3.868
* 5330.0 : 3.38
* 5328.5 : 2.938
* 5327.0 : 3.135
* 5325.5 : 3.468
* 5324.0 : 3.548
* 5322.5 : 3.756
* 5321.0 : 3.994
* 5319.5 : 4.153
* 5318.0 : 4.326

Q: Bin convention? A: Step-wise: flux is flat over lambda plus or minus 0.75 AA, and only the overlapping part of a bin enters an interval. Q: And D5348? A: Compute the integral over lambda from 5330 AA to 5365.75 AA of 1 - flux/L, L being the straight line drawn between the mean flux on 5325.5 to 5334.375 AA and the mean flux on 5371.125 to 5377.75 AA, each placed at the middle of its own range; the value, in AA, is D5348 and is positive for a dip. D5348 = -3.4 AA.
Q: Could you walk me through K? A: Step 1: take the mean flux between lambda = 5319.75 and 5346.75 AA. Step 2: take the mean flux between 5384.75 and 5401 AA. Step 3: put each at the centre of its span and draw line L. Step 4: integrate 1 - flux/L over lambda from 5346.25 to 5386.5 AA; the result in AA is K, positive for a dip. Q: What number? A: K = -1.9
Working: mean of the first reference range 3.74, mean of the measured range 4.03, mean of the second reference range 3.93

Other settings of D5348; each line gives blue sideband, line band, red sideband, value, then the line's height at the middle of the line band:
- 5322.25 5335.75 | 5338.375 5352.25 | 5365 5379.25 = -0.6 AA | 3.7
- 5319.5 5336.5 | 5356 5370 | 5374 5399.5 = -0.9 AA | 3.87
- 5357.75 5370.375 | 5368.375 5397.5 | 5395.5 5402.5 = -0.3 AA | 3.9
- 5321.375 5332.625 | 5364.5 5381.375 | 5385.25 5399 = -0.5 AA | 3.8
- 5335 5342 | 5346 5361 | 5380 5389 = -0.9 AA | 3.92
